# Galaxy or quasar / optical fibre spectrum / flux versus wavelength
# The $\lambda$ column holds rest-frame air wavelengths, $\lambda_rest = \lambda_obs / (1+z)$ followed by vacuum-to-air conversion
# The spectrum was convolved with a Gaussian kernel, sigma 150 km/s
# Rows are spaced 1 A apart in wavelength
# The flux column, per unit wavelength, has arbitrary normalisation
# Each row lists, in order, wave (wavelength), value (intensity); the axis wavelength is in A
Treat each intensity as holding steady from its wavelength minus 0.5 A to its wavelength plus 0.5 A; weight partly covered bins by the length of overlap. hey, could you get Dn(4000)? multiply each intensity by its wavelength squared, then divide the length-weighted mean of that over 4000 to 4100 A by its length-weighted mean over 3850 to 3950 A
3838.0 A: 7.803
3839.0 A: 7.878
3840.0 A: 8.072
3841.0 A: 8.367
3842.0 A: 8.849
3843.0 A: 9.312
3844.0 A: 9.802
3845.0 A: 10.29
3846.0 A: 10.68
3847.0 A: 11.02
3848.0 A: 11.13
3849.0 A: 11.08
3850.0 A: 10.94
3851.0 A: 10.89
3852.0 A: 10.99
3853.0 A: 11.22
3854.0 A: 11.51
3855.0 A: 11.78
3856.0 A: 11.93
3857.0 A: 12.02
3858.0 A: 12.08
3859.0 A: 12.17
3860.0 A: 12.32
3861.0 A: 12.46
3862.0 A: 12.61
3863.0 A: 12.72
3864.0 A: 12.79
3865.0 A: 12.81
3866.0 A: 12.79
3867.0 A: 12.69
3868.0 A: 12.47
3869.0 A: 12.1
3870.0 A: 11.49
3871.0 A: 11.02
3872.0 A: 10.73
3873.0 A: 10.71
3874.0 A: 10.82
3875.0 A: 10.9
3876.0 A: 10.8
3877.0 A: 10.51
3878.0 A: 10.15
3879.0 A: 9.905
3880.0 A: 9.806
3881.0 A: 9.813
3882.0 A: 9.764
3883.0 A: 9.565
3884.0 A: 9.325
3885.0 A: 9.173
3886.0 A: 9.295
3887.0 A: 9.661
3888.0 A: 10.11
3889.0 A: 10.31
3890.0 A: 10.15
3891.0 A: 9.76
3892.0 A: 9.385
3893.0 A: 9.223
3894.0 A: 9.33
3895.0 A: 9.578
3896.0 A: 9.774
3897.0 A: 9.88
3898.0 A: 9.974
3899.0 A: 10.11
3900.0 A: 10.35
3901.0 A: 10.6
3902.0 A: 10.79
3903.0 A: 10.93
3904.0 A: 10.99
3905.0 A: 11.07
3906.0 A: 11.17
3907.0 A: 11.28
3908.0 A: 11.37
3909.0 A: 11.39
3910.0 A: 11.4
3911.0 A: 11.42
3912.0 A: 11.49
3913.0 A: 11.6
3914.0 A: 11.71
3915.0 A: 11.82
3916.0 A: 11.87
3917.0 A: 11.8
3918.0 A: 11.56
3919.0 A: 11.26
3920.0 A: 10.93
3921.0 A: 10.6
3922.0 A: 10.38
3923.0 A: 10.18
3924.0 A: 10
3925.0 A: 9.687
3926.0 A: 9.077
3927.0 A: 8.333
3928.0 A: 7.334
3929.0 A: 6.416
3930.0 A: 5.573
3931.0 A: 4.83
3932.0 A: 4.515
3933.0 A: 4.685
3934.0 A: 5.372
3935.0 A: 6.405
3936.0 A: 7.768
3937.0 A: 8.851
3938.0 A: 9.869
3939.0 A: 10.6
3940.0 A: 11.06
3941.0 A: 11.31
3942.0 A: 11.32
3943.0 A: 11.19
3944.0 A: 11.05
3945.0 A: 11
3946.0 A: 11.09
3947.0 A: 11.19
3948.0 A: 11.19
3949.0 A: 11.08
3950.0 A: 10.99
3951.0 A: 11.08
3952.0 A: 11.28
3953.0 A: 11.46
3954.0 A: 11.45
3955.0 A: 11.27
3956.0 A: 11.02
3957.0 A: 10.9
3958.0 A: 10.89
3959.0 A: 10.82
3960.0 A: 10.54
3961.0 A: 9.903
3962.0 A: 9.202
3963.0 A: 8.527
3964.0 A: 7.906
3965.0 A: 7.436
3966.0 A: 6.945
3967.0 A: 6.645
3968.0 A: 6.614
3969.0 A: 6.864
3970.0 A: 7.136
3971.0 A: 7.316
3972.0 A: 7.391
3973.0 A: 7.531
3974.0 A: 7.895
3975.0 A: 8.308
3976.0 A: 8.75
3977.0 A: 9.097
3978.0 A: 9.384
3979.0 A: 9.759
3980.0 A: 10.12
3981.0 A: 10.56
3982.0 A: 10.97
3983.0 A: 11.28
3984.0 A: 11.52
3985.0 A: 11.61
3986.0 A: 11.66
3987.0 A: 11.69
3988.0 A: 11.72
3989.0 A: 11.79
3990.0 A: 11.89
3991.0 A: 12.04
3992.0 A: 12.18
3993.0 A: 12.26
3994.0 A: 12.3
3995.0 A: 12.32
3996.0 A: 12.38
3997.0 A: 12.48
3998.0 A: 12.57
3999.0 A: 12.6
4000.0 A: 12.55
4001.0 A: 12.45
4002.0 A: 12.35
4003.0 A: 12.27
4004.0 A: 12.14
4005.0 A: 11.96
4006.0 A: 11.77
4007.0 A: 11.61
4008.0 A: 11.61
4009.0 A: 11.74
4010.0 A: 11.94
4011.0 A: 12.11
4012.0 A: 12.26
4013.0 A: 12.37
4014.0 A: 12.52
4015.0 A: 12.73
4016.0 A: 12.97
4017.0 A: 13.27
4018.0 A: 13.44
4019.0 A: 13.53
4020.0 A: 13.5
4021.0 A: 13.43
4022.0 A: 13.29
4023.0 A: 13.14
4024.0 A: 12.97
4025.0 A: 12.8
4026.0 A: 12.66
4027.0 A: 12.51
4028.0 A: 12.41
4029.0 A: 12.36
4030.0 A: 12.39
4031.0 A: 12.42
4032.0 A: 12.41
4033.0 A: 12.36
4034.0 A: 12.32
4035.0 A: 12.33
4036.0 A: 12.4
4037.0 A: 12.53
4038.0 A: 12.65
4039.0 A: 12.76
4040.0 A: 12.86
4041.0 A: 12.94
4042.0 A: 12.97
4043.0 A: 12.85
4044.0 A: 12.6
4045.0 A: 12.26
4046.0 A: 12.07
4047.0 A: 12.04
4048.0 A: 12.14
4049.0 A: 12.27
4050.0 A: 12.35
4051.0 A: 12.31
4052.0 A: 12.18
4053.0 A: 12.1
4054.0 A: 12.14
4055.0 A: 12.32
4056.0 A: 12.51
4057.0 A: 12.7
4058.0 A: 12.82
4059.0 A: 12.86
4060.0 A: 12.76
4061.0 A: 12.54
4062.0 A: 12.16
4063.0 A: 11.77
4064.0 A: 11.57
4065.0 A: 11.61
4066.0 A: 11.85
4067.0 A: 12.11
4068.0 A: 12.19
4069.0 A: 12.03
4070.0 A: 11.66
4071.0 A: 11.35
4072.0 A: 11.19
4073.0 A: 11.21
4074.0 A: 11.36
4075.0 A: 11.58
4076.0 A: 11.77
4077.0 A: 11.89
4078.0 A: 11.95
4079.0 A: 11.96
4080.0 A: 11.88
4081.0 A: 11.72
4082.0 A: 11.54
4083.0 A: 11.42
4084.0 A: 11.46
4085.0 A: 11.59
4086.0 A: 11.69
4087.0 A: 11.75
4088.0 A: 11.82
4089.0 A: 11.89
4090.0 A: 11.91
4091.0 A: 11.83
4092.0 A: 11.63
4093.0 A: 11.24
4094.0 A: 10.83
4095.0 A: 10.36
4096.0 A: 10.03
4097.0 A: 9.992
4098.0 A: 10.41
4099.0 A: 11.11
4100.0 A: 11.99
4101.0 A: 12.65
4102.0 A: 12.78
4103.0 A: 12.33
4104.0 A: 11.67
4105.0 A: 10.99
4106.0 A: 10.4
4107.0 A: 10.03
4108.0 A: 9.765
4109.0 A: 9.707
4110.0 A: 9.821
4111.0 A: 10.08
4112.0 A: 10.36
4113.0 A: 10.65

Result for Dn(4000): 1.26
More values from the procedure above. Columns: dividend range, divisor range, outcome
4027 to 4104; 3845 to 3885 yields 1.18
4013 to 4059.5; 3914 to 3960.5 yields 1.35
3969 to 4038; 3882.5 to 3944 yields 1.25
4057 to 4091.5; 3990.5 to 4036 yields 0.98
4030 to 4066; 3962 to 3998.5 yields 1.29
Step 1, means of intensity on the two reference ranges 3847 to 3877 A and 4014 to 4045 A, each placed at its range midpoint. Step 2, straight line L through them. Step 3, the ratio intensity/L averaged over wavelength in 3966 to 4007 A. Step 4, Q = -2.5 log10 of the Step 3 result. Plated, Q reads 0.18 mag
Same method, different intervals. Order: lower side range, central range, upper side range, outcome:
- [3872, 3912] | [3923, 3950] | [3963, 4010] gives 0.16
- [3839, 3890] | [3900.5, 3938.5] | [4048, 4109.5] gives 0.15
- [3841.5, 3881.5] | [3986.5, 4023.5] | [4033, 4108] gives -0.07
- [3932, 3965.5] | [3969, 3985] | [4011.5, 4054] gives 0.19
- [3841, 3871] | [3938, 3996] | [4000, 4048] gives 0.19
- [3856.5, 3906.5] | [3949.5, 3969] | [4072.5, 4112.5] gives 0.14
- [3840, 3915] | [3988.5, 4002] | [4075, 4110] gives -0.11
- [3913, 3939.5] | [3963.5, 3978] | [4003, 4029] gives 0.37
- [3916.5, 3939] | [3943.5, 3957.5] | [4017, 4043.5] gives -0.18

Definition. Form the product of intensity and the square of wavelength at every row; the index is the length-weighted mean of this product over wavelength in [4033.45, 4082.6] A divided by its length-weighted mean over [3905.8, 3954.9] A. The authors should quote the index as 1.30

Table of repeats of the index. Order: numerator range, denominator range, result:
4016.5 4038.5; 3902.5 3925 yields 1.21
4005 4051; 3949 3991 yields 1.32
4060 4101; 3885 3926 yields 1.20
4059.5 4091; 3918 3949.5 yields 1.37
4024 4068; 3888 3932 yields 1.32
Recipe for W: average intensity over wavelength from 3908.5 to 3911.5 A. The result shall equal 11.4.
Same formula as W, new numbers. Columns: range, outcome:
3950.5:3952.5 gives 11.2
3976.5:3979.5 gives 9.41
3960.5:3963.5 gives 9.21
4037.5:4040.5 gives 12.8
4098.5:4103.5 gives 12.2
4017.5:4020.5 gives 13.5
